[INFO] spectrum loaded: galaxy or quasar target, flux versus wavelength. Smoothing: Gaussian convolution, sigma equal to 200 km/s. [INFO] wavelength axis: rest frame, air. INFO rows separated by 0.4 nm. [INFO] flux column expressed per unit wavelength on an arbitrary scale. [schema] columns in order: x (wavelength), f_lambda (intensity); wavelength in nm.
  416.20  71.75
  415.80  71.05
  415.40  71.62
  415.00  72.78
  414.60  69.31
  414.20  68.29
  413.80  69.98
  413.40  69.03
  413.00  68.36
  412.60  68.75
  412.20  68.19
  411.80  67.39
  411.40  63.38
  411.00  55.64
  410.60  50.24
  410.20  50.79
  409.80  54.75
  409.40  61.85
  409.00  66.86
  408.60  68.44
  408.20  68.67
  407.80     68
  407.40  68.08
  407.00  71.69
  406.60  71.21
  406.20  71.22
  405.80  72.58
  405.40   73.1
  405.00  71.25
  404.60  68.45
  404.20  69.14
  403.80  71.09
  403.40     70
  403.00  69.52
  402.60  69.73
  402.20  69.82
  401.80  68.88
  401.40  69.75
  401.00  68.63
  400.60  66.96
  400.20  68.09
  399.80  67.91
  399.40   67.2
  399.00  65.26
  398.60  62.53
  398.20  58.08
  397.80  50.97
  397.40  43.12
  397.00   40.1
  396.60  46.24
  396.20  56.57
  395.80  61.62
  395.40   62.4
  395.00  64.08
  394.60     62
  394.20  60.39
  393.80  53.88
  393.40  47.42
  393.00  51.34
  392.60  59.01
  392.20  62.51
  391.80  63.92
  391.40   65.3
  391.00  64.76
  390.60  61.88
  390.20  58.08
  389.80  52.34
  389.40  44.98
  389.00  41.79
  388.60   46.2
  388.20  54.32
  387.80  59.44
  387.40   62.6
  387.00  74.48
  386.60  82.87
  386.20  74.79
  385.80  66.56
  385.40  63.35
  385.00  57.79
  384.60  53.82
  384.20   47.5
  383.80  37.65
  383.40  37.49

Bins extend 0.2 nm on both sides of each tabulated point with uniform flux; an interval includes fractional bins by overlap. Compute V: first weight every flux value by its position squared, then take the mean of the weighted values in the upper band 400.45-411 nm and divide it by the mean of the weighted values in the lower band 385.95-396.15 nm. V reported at 1.2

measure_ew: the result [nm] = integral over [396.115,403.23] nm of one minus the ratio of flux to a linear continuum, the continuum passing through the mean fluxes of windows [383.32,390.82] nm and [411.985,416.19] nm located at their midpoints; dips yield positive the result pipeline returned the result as 0.16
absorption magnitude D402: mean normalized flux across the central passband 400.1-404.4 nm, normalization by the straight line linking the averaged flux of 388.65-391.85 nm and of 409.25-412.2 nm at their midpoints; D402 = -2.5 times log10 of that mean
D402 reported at -0.21 mag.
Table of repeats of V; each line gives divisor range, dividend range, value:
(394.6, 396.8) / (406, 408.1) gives 1.27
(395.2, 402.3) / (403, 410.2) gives 1.17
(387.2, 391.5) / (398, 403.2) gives 1.28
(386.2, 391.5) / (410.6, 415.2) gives 1.26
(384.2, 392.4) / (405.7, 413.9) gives 1.21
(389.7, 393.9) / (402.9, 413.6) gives 1.24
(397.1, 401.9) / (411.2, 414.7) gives 1.16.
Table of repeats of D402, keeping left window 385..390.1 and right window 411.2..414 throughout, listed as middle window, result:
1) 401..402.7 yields -0.08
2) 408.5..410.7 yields 0.14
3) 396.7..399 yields 0.21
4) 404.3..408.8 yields -0.07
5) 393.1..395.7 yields 0.07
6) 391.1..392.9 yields -0.01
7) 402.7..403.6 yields -0.08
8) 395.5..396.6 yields 0.10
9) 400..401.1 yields -0.06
